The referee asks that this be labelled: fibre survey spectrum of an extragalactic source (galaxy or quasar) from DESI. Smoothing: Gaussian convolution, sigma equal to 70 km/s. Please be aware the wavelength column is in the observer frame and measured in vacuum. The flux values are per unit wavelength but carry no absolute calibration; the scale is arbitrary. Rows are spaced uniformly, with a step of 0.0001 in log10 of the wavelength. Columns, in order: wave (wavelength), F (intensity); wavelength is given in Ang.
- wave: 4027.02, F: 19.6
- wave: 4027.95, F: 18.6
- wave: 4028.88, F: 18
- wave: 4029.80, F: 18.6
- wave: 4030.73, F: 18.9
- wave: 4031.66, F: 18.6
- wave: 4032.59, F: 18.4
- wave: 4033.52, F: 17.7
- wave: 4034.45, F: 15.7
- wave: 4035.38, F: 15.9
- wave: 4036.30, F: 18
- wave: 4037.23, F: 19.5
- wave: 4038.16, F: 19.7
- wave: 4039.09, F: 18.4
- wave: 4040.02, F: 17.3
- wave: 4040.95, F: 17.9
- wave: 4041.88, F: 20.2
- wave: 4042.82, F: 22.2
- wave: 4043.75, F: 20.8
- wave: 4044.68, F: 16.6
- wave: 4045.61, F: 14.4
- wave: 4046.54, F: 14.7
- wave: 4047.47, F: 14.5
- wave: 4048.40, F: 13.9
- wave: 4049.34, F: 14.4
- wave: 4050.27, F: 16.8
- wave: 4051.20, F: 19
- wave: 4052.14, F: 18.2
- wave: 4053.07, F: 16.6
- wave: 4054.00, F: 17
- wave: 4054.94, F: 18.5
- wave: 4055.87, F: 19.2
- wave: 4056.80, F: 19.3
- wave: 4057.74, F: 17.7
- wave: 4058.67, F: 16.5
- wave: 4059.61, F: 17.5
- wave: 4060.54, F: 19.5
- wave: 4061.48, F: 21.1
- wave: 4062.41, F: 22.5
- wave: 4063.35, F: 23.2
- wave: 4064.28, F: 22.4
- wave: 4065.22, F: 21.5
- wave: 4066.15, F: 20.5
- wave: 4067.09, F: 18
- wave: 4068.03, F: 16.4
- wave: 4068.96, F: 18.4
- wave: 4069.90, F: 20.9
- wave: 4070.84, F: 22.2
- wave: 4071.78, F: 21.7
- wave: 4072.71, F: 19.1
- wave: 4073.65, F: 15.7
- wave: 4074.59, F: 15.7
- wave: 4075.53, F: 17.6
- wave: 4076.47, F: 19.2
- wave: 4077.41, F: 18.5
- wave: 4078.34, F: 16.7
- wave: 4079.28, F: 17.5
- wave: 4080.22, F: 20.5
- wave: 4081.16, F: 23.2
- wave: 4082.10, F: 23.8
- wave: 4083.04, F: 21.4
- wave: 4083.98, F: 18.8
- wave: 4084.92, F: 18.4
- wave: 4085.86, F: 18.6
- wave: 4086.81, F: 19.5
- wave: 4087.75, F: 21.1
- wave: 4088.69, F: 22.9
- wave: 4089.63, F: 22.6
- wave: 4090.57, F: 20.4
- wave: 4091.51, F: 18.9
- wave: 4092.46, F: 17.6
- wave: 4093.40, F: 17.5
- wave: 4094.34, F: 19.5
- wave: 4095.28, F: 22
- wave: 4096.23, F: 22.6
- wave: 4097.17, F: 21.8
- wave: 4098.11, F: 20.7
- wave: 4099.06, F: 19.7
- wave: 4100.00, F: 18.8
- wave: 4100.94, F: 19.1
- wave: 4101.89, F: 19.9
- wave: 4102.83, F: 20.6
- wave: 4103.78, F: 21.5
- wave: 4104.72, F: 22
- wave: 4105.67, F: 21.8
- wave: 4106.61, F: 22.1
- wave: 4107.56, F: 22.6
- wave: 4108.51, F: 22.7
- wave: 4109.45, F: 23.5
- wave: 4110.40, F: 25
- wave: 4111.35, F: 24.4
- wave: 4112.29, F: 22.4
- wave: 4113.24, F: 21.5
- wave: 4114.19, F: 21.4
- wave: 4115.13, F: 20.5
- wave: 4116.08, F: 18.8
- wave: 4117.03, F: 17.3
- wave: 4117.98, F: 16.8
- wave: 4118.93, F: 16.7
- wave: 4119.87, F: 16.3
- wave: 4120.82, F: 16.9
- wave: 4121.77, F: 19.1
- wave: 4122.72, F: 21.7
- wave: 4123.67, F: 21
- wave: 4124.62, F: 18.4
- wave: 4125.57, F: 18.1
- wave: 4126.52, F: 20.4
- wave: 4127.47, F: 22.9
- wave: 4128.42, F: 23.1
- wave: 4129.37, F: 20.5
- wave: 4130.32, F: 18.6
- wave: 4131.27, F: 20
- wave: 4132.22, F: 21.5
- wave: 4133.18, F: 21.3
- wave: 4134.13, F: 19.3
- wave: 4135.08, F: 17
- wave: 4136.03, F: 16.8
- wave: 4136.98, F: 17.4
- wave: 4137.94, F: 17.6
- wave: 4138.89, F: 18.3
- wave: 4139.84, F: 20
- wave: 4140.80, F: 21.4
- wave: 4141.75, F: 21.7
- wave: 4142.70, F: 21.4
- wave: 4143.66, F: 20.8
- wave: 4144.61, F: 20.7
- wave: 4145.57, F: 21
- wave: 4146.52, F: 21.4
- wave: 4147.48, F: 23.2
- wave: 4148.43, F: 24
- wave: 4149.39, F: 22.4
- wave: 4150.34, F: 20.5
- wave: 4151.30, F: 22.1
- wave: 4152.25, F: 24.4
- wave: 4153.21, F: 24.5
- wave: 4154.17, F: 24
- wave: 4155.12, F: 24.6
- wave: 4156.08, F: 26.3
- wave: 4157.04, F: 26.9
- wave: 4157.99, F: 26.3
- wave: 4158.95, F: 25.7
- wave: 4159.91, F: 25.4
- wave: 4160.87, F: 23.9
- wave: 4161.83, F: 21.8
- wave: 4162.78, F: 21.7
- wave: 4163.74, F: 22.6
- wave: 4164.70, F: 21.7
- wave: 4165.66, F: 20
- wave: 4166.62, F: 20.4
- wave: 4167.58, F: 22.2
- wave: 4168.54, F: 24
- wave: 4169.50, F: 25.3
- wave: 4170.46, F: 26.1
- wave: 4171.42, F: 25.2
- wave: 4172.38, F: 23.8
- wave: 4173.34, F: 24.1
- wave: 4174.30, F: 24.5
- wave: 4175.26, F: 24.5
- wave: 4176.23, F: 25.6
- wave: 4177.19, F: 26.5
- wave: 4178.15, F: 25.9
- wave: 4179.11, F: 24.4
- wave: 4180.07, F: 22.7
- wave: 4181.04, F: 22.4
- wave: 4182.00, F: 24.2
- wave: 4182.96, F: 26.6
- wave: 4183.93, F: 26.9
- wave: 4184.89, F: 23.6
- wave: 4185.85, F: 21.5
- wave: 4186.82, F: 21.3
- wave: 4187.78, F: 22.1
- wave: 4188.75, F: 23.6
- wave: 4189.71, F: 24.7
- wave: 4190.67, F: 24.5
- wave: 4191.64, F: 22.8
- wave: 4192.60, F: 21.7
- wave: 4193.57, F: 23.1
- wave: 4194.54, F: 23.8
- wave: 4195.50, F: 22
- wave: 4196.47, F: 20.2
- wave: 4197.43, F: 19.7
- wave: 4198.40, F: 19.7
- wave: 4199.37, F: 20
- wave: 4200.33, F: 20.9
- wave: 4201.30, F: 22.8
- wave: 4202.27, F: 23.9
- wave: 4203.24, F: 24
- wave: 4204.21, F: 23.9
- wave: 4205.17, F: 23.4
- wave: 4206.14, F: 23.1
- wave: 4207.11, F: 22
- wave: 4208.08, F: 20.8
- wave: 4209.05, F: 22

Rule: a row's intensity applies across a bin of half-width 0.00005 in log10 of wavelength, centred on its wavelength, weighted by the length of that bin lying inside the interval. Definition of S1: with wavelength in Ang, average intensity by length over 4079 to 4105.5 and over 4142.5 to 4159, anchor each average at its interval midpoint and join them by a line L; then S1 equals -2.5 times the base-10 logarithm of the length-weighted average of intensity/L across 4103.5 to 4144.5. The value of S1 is 0.086 mag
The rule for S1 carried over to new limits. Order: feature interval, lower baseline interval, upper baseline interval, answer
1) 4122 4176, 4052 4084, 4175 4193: 0.027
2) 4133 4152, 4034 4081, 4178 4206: 0.043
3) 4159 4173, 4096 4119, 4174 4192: 0.009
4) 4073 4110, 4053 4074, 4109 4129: -0.017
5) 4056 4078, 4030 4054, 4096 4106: -0.027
